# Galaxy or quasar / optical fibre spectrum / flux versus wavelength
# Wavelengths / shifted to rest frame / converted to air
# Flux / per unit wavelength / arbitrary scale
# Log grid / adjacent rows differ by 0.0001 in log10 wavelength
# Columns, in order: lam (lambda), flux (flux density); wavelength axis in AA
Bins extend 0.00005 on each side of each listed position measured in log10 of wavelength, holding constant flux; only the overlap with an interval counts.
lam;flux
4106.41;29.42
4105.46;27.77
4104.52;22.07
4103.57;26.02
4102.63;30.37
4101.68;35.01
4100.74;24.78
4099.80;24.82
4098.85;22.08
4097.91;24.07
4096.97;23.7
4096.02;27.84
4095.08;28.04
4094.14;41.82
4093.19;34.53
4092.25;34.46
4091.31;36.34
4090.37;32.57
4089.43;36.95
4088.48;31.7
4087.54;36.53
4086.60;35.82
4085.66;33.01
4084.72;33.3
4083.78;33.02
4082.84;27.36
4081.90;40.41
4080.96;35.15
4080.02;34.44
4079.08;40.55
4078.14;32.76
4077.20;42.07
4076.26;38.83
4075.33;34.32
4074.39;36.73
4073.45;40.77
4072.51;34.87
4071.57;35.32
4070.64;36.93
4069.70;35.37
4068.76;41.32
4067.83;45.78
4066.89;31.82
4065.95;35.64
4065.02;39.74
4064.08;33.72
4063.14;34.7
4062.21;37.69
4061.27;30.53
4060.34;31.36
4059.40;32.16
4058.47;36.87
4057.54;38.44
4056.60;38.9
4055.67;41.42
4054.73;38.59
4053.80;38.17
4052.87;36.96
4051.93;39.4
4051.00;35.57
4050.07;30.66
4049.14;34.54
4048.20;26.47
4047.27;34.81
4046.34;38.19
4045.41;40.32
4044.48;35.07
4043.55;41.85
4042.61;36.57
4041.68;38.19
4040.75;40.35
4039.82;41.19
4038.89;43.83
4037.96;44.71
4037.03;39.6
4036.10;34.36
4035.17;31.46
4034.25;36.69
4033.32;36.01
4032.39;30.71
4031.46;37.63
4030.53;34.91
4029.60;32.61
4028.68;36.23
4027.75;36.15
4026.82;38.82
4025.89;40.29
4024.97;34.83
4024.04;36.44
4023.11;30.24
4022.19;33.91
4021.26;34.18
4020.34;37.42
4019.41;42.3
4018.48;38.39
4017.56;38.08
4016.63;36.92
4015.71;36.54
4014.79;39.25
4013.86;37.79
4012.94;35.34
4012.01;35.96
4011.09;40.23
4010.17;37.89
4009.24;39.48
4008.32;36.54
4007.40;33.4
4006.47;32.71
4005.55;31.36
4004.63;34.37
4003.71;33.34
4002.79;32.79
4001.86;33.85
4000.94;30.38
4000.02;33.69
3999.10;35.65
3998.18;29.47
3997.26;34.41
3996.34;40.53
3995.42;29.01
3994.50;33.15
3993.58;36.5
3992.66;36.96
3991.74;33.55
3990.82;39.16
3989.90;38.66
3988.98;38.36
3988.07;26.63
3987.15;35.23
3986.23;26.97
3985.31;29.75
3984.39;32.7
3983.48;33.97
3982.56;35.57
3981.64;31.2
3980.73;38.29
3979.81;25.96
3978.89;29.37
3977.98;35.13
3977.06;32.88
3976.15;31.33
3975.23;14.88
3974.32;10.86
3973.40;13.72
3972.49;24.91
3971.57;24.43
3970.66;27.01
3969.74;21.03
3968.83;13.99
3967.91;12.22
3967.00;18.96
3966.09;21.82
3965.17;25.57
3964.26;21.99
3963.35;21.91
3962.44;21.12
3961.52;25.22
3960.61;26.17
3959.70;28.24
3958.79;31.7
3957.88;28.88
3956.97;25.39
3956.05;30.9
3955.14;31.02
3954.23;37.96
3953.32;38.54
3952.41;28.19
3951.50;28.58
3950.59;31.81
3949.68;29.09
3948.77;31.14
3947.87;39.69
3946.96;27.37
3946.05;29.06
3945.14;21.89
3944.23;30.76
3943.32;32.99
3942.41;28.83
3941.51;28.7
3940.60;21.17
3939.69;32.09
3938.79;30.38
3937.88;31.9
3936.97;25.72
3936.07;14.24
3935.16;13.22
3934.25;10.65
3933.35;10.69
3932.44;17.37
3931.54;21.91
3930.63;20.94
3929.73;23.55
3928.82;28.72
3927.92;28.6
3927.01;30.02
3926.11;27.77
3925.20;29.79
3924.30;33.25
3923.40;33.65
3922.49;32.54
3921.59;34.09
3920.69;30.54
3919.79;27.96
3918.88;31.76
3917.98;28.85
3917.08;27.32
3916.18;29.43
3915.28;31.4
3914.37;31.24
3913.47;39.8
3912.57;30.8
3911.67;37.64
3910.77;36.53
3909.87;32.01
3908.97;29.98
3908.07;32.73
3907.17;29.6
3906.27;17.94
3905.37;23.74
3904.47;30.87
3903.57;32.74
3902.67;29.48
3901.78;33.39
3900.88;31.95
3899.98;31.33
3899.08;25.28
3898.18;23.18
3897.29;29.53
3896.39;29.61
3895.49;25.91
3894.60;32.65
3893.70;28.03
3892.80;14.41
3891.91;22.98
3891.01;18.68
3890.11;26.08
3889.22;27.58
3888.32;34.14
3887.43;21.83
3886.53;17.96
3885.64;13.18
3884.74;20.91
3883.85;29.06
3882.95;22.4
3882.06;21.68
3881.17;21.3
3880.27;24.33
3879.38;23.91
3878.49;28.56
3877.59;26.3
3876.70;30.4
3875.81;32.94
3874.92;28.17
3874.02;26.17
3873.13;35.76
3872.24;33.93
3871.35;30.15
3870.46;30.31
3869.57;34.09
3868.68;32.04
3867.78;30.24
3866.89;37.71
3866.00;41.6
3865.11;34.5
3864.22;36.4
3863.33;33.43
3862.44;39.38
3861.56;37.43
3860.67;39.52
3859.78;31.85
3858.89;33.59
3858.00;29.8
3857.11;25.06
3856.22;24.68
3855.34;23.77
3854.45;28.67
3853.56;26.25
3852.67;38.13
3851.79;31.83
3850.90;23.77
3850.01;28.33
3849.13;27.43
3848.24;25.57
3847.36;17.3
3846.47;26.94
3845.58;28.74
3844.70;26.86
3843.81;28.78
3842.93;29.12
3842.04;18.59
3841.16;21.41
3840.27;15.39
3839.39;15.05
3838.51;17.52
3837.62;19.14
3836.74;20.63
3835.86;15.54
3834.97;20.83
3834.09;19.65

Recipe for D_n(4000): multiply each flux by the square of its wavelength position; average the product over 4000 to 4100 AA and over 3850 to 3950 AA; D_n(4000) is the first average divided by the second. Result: 1.35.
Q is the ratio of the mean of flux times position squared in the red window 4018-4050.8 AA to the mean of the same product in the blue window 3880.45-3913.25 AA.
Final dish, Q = 1.5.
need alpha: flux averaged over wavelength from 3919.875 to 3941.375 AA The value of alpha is 25.4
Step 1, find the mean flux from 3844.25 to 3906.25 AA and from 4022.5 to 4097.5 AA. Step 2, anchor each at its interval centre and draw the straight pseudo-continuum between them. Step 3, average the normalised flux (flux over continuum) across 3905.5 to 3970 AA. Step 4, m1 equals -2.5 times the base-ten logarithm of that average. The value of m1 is 0.13 mag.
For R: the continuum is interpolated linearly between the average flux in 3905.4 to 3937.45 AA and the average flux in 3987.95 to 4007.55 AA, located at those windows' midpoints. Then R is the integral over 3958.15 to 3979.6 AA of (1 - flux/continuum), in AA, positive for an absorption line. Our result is 5.6 AA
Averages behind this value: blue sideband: 27.4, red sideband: 34.1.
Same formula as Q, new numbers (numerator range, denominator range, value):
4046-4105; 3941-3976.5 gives 1.39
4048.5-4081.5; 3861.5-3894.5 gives 1.42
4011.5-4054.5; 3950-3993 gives 1.35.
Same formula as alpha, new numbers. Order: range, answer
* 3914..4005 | 28.5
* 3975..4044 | 35.2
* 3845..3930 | 29.1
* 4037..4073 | 37.1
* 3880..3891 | 23.2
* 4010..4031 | 36.7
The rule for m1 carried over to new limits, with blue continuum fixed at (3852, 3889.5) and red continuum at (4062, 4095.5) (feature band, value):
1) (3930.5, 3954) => 0.208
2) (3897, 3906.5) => 0.078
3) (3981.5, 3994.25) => -0.027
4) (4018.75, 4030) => -0.059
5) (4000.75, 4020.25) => -0.071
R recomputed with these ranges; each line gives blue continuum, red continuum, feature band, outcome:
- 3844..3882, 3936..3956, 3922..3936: 2.8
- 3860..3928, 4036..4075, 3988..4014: -0.3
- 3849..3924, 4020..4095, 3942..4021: 5.6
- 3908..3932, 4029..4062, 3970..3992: 2.6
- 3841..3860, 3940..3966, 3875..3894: 2.4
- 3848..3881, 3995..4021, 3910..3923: 0.2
